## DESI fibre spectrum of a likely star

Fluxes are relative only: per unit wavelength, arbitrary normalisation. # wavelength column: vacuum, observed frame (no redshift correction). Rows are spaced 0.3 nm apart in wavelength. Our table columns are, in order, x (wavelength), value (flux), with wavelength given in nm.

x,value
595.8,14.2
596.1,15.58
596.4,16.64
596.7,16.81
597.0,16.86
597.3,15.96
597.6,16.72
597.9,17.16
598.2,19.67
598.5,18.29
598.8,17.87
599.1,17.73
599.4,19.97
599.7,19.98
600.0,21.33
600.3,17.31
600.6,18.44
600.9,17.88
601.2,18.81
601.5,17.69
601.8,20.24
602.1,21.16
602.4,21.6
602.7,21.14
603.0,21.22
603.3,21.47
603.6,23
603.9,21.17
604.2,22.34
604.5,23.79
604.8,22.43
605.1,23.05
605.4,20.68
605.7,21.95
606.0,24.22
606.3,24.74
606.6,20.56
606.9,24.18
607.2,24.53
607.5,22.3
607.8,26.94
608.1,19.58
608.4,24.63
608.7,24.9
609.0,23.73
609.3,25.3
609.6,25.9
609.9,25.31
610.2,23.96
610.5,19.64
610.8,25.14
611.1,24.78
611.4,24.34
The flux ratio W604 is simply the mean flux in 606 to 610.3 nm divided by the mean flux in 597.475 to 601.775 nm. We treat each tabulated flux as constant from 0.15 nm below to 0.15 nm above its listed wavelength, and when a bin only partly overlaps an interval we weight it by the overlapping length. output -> 1.30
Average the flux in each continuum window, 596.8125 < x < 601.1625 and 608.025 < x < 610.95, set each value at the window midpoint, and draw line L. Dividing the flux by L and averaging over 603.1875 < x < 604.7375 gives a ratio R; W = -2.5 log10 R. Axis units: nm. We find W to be -0.07 mag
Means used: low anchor 18.2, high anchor 23.9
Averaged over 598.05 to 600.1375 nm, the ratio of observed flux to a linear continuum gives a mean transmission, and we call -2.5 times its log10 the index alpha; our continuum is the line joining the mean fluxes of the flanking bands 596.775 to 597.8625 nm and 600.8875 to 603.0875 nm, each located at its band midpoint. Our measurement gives -0.078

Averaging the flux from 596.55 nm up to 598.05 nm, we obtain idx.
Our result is 16.7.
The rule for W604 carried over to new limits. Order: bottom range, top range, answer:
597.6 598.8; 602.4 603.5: 1.18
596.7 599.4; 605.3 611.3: 1.34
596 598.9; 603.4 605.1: 1.31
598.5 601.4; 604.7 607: 1.21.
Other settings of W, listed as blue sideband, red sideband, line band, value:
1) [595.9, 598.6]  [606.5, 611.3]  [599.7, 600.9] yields -0.01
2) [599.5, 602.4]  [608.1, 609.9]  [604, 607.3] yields -0.03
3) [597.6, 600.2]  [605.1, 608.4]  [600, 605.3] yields 0.01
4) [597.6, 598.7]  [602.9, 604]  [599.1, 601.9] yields 0.04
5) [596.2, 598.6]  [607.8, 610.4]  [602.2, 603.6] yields -0.05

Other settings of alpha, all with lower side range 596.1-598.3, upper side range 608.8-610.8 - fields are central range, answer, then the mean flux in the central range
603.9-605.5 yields -0.060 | 22.4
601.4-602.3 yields -0.018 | 19.9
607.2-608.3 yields -0.015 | 23.2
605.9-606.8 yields -0.050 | 23.2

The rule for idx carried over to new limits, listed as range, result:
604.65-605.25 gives 22.7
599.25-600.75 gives 19.4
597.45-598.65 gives 18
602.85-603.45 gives 21.3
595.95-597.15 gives 16.5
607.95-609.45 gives 23.6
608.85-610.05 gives 25.1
